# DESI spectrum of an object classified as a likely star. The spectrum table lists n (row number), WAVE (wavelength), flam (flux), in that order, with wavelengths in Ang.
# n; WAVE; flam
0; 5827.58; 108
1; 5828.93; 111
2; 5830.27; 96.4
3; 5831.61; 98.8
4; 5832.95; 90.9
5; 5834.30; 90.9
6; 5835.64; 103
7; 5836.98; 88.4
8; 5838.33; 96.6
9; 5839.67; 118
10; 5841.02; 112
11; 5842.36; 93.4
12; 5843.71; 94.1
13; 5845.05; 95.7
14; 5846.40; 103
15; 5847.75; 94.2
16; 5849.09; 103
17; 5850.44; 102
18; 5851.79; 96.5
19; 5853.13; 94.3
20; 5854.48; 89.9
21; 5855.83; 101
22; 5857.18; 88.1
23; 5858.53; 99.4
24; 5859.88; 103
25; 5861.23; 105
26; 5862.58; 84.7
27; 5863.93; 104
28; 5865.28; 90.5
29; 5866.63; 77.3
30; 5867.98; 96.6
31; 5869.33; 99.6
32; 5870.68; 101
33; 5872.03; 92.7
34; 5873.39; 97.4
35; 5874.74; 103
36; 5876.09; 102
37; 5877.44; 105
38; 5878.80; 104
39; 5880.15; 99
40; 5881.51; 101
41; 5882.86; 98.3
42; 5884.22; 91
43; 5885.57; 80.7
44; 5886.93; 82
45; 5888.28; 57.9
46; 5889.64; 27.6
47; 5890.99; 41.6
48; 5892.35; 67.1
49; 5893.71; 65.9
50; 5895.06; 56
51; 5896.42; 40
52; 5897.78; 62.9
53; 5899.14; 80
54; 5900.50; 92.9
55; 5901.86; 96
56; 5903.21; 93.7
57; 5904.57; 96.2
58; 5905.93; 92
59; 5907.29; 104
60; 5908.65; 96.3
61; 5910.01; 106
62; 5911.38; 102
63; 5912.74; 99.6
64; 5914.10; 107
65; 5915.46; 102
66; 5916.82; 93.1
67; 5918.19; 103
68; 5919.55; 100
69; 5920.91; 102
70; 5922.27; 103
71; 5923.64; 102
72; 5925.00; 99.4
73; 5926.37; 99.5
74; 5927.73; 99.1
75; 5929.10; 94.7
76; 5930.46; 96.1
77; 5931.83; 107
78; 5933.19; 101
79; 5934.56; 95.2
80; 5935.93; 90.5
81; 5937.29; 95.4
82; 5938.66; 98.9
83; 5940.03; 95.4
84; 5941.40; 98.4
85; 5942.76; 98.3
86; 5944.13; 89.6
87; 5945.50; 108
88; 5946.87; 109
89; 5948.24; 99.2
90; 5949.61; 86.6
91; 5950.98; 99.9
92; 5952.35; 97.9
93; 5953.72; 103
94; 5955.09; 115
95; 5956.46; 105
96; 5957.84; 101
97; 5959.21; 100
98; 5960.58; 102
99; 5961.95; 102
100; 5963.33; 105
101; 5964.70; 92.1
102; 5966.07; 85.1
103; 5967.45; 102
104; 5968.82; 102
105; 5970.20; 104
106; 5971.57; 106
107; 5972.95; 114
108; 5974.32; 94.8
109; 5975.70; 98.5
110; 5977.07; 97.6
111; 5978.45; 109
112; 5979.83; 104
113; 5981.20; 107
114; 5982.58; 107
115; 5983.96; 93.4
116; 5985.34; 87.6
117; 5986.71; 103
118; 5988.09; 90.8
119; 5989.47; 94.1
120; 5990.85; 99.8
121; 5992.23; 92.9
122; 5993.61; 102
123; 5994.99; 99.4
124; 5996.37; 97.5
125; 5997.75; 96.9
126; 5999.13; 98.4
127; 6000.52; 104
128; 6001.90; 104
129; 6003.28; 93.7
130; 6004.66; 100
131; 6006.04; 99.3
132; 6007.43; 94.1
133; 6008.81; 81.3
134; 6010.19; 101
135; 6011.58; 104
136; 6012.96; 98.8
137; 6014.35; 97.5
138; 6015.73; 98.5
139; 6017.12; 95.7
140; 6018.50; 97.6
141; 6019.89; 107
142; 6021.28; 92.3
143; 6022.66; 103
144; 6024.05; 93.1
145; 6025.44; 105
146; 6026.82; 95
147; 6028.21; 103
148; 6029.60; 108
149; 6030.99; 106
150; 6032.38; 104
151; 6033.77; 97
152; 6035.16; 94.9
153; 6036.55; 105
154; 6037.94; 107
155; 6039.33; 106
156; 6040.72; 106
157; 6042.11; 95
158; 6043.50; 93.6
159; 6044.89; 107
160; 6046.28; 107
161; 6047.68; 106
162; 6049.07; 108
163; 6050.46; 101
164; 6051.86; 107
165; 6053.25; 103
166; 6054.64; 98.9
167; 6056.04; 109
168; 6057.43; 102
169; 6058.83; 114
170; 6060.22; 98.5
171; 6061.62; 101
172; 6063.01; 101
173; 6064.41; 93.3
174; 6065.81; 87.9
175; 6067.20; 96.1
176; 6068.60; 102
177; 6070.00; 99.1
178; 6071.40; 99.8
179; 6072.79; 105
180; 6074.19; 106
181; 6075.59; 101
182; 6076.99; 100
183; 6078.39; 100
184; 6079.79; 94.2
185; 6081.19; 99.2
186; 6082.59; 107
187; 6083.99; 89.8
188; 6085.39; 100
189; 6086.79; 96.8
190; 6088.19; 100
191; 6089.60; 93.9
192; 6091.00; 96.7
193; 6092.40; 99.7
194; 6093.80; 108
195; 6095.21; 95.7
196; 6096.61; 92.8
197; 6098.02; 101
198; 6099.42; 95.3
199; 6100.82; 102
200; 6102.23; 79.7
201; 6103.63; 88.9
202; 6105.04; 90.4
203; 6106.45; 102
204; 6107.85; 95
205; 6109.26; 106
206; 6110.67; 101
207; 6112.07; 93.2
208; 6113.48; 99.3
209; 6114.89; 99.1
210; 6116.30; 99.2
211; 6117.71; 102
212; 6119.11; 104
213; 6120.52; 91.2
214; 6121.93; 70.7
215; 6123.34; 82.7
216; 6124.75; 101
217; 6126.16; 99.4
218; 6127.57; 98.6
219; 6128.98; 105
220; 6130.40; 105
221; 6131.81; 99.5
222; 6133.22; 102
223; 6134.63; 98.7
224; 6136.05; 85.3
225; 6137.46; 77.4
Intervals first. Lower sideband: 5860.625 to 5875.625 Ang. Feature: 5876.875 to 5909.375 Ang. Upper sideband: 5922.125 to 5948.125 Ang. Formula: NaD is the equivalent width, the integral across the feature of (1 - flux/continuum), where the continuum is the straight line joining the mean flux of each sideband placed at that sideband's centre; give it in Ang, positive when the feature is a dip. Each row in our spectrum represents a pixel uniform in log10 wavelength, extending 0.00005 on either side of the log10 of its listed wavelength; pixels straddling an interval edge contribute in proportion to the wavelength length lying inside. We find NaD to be 5.5 Ang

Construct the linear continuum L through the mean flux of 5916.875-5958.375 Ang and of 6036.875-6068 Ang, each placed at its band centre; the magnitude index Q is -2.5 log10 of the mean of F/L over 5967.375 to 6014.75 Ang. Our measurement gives 0.02 mag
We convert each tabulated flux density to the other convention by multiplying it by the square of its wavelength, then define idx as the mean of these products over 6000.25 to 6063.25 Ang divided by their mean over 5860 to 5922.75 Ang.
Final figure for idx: 1.2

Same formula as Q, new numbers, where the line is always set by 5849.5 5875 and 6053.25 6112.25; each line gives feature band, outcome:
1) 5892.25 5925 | 0.07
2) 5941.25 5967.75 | -0.03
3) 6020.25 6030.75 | -0.03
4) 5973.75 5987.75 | -0.03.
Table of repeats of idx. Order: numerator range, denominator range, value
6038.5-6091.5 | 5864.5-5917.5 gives 1.23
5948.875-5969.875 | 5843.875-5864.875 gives 1.06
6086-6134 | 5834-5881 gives 1.08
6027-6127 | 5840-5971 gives 1.11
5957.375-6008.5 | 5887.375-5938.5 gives 1.15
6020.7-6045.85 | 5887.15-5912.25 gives 1.38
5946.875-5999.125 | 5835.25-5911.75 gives 1.14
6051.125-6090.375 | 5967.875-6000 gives 1.03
